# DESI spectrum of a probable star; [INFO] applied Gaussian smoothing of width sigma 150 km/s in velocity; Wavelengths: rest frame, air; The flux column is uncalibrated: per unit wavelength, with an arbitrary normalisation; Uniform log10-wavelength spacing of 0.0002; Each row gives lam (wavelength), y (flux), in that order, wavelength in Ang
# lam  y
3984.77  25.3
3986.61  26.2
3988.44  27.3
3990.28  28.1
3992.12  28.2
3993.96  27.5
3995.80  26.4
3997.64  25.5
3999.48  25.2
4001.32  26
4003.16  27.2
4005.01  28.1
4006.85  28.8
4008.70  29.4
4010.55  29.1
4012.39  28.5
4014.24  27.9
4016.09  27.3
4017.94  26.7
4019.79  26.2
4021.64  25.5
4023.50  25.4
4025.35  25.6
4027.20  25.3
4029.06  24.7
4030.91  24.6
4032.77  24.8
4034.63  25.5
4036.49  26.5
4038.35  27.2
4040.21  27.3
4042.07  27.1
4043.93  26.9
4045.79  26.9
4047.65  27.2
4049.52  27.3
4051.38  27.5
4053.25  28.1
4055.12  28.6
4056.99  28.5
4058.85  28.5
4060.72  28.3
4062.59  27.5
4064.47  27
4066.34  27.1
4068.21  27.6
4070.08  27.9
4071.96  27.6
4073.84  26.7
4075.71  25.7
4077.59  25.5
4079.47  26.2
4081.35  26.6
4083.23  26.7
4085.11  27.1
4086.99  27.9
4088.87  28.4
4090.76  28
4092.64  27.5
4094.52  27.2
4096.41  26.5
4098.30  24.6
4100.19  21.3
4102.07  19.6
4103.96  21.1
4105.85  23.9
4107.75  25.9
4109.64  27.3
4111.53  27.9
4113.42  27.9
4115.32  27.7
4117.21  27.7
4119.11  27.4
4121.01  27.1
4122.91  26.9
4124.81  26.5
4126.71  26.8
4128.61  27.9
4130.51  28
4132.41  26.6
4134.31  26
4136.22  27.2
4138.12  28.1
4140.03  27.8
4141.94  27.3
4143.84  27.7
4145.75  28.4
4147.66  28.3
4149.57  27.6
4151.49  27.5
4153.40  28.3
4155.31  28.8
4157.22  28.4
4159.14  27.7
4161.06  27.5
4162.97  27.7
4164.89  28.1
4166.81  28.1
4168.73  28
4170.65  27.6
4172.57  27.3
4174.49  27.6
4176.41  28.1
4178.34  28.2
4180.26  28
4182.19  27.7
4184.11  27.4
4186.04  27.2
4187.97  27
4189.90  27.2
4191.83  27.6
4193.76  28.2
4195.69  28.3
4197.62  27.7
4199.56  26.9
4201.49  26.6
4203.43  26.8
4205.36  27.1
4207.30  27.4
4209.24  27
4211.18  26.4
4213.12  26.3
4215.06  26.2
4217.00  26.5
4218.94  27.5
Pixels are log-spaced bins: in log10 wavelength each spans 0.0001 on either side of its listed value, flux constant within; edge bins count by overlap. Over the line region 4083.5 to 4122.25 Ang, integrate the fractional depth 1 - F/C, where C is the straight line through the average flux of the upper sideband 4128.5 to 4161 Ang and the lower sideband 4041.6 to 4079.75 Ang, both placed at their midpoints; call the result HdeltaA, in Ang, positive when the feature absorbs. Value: 2.0 Ang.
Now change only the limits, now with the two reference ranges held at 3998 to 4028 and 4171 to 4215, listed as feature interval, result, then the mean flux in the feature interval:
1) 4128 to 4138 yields 0.0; 27.2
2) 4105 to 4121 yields 0.1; 27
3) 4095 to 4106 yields 1.7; 22.9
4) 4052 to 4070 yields -0.5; 27.9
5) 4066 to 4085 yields 0.2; 26.8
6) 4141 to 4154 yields -0.3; 27.9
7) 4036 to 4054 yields -0.1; 27.2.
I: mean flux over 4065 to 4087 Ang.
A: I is 26.8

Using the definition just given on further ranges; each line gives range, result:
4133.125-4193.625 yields 27.7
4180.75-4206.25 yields 27.4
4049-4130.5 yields 26.7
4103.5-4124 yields 26.6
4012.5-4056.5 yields 26.6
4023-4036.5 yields 25.2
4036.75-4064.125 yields 27.6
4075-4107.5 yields 25.5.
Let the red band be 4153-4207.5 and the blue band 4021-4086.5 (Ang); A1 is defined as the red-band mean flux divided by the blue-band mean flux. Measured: 1.03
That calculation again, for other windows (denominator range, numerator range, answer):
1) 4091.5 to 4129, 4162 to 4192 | 1.07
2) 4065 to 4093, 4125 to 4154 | 1.02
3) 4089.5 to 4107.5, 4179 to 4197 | 1.13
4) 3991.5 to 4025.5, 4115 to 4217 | 1.01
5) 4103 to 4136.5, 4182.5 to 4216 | 1.02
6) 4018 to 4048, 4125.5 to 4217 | 1.06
